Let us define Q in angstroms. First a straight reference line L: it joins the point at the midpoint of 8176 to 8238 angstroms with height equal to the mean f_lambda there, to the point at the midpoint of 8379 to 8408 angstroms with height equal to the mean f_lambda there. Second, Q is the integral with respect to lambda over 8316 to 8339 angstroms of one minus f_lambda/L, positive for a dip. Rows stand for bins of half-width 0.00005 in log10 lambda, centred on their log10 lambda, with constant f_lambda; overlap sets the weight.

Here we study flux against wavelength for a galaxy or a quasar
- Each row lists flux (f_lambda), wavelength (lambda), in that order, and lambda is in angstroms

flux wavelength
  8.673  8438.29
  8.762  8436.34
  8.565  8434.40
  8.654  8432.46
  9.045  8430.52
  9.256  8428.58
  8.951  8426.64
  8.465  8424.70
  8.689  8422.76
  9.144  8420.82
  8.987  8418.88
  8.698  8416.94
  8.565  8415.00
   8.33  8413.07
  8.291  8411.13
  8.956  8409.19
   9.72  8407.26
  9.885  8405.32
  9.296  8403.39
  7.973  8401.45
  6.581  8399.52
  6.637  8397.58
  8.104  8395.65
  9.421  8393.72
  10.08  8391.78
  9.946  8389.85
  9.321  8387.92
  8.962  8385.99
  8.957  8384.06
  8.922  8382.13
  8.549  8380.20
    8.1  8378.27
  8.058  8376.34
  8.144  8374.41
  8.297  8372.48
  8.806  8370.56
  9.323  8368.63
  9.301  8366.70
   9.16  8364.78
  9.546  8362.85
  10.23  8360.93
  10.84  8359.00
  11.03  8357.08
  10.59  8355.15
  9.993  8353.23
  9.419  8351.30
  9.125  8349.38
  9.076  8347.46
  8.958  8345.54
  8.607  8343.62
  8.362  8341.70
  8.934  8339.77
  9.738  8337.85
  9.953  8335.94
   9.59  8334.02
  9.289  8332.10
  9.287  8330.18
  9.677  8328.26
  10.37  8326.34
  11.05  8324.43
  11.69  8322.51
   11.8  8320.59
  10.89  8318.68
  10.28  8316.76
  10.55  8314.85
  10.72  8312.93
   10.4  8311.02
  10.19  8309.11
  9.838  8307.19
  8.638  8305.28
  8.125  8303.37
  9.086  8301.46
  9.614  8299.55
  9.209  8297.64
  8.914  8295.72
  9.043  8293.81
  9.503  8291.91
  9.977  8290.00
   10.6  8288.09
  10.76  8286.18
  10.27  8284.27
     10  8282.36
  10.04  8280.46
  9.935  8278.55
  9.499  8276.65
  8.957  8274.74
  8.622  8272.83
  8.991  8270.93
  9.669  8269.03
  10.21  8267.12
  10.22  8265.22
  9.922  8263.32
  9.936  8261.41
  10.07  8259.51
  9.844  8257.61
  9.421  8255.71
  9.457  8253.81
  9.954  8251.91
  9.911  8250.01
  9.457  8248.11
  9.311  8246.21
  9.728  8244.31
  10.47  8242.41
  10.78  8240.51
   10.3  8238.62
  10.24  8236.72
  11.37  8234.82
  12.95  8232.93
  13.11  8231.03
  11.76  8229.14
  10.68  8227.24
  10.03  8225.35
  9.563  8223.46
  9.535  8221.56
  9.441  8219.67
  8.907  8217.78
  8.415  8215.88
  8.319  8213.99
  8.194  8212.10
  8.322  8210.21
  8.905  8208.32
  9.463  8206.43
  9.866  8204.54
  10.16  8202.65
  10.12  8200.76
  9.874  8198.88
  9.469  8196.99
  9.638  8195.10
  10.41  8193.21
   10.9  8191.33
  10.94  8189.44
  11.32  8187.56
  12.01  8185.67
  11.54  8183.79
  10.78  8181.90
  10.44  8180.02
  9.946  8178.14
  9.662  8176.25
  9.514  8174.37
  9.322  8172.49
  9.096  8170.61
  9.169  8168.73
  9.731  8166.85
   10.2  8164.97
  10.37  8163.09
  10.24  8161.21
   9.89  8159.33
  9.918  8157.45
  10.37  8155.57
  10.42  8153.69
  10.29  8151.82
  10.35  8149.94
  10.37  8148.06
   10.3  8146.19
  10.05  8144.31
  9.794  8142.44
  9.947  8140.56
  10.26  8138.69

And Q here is -2.4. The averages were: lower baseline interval 10.2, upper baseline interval 8.81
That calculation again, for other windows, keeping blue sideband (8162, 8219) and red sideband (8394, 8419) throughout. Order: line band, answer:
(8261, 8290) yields -1.71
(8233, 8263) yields -1.99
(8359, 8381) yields -0.63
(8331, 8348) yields -0.53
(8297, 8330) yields -3.86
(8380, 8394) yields -1.15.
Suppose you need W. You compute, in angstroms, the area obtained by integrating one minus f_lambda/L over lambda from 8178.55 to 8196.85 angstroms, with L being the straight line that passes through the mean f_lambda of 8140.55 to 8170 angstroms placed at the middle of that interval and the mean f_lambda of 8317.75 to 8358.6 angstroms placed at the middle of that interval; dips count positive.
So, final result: -1.37 angstroms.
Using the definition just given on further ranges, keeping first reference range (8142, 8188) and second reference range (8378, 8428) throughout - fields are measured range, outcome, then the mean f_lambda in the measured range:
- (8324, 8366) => -2.5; 9.66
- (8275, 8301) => -0.8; 9.76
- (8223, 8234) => -1.8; 11.4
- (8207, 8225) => 1.8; 8.9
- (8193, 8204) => 0.1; 9.91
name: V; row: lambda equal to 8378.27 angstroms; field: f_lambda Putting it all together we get 8.1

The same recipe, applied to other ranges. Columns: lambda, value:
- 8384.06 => 8.957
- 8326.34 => 10.37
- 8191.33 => 10.9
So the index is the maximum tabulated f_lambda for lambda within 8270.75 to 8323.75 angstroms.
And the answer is 11.8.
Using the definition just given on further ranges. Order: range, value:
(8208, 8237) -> 13.11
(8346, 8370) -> 11.03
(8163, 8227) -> 12.01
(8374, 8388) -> 9.321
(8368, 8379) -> 9.323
